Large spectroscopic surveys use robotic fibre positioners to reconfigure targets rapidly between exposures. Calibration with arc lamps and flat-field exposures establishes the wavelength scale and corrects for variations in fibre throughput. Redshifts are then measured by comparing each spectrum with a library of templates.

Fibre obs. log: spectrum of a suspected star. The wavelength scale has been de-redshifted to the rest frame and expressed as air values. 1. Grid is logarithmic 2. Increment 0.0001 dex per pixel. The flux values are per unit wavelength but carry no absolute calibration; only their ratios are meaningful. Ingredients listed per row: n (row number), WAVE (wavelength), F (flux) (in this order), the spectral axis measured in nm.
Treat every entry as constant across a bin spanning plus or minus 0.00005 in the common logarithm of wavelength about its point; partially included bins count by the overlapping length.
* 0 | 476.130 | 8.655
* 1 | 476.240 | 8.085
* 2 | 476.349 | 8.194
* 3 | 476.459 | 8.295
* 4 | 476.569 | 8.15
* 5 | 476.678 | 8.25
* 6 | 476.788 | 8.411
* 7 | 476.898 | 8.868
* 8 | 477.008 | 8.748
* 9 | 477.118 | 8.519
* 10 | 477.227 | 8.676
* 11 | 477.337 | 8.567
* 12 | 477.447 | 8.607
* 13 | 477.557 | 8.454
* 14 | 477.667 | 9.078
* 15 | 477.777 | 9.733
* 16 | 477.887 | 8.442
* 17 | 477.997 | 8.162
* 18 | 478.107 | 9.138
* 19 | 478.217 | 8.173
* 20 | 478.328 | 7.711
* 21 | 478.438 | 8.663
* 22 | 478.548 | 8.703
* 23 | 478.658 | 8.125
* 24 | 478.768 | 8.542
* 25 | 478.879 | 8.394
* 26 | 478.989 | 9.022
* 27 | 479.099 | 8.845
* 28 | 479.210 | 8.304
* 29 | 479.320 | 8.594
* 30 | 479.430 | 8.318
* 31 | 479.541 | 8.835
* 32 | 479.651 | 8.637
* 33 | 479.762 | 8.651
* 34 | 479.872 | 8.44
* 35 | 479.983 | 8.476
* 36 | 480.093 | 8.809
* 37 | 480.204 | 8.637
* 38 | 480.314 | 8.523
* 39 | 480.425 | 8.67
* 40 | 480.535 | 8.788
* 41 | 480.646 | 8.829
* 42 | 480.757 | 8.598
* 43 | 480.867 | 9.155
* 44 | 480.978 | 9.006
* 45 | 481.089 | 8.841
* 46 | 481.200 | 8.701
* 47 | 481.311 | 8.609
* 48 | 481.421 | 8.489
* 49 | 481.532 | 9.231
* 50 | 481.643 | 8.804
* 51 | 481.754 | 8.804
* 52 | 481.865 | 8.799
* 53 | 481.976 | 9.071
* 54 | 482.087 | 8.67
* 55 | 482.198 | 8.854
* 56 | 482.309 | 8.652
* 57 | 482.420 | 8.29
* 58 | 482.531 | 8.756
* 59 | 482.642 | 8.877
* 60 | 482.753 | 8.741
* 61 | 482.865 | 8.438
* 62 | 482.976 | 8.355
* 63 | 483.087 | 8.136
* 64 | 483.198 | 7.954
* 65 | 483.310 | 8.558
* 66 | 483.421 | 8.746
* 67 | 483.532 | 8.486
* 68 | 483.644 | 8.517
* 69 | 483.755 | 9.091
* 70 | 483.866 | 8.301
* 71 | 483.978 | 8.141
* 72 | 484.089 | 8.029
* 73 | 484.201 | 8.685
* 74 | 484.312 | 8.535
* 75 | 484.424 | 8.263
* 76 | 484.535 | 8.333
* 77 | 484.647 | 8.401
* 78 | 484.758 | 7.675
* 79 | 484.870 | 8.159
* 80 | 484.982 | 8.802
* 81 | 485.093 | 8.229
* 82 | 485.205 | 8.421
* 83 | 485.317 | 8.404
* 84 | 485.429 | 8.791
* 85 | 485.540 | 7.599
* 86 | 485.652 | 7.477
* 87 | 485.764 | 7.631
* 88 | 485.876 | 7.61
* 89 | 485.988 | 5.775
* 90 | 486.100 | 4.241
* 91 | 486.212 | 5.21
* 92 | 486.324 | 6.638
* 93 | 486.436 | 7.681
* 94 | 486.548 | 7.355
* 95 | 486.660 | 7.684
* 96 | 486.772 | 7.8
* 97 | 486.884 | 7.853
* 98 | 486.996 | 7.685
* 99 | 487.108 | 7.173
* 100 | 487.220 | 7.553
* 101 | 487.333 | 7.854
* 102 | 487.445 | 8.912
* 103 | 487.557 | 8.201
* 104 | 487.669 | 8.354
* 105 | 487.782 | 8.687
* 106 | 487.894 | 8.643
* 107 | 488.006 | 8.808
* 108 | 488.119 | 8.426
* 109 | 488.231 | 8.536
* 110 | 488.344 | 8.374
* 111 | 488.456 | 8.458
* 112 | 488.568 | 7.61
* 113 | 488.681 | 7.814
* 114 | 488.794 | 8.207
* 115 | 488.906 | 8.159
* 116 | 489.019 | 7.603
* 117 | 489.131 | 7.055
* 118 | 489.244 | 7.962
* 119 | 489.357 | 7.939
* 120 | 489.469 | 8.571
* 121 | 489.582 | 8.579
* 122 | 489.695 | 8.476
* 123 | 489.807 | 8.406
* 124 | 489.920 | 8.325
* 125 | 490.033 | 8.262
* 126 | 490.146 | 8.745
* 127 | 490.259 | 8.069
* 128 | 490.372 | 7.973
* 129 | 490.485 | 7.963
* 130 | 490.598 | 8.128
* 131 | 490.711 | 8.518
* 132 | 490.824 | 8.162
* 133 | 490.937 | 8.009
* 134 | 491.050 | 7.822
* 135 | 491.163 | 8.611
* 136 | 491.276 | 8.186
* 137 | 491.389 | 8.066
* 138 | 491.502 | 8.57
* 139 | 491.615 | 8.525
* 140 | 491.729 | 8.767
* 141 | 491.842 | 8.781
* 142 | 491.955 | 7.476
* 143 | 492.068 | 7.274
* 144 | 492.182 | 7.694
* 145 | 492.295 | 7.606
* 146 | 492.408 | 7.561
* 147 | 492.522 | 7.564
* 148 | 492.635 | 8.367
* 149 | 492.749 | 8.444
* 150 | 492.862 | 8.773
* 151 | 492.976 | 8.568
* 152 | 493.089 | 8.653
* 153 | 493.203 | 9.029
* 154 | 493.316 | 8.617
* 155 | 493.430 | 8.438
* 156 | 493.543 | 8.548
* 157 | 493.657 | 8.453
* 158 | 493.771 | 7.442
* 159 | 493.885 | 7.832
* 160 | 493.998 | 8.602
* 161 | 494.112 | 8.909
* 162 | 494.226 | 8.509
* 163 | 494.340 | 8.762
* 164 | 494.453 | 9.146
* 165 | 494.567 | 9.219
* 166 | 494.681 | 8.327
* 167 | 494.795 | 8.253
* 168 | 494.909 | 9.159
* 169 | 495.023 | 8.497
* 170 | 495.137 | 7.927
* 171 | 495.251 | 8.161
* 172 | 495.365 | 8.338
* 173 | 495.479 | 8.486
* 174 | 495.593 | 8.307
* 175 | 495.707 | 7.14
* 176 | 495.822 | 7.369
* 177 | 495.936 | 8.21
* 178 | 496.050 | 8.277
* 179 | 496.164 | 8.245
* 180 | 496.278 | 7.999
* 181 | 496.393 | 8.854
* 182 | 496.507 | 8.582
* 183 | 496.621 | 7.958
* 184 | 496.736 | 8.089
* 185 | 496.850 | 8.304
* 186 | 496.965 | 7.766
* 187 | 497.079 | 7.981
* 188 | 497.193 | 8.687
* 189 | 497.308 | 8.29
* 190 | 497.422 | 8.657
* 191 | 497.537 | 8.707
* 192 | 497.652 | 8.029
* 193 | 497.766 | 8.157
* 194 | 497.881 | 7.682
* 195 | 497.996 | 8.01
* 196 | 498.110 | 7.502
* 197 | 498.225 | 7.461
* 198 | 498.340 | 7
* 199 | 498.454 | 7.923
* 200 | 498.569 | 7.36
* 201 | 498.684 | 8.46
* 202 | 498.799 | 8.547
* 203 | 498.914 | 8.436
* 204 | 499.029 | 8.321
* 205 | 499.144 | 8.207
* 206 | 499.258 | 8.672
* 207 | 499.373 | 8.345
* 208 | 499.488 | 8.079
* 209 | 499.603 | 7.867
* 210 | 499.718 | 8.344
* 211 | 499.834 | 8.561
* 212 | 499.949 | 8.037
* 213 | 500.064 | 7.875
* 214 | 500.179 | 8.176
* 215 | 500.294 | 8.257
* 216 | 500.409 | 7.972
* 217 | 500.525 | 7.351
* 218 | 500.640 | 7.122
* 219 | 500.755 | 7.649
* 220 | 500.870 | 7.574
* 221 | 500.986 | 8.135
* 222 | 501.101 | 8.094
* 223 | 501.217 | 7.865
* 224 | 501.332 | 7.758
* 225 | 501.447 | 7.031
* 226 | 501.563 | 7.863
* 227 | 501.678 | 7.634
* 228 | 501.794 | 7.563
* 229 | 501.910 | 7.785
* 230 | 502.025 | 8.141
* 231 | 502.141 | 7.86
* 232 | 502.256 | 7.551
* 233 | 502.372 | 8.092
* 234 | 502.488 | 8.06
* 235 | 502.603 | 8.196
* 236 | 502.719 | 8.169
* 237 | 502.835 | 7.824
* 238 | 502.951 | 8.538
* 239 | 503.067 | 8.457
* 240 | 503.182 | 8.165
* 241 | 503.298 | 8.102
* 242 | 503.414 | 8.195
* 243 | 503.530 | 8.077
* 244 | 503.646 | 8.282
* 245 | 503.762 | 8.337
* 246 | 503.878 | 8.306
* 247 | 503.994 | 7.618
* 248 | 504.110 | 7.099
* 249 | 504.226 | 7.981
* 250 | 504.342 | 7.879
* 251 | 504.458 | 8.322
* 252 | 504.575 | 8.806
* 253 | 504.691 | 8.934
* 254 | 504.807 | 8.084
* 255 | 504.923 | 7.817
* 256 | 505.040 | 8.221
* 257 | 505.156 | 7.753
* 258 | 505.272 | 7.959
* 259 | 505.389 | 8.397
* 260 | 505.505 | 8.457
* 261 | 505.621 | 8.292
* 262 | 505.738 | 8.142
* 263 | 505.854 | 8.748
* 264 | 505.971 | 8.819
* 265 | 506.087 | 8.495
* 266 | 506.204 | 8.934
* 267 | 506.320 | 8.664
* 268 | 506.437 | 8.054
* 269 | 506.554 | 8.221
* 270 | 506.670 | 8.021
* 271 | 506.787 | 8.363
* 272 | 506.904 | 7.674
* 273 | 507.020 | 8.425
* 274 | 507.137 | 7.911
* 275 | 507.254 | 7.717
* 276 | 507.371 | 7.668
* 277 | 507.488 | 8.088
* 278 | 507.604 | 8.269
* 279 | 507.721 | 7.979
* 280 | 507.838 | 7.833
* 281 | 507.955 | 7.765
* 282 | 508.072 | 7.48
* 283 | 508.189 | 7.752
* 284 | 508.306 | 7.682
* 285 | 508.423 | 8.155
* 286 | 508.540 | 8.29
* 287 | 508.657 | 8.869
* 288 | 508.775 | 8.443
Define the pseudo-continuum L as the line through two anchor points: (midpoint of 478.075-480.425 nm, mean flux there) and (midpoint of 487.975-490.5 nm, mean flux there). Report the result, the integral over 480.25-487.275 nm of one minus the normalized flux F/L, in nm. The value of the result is 0.16 nm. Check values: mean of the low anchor 8.54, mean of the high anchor 8.18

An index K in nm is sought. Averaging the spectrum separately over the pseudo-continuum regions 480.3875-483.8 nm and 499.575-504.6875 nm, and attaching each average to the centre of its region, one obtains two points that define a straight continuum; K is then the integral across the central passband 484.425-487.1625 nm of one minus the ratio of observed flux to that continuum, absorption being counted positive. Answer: 0.33 nm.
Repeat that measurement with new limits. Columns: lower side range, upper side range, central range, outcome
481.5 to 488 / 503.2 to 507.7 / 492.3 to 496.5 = -0.11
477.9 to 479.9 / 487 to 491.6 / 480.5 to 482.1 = -0.07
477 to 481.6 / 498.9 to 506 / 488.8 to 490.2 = 0.04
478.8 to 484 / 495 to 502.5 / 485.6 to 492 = 0.34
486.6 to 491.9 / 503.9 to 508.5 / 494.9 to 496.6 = -0.01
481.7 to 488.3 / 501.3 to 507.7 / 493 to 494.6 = -0.09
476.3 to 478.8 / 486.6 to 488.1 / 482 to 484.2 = -0.06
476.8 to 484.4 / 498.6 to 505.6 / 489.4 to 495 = -0.02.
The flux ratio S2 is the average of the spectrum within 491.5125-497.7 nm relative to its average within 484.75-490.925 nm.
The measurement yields 1.0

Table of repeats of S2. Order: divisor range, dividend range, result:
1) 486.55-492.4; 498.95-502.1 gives 0.98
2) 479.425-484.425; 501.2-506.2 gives 0.94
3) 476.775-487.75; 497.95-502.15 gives 0.95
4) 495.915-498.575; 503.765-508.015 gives 1.01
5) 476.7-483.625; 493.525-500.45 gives 0.95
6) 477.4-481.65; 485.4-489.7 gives 0.90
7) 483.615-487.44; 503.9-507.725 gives 1.05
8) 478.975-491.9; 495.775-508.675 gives 0.98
